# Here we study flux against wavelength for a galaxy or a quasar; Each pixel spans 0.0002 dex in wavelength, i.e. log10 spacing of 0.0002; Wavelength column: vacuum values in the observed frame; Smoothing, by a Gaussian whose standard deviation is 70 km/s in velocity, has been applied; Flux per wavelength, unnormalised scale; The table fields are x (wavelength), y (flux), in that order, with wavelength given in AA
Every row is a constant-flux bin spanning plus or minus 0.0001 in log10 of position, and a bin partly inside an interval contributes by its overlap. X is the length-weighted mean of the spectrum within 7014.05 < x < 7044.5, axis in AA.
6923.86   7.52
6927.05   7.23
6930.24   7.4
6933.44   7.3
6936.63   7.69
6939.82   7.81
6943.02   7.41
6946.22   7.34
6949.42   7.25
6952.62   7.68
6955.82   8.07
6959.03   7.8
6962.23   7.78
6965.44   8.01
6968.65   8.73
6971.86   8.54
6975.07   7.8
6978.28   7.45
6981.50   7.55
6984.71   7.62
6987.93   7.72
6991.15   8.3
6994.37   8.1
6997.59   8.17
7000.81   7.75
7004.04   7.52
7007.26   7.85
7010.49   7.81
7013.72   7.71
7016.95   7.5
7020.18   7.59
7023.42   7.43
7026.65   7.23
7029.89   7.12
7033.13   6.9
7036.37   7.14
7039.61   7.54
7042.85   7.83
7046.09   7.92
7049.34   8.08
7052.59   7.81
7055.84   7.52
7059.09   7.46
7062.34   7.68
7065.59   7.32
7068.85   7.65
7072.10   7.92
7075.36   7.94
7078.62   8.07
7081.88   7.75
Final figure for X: 7.38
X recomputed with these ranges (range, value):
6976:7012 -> 7.8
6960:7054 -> 7.74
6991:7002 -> 8.07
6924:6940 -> 7.46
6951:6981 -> 7.97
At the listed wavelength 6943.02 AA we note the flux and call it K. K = 7.41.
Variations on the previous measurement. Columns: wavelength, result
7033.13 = 6.9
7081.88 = 7.75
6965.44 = 8.01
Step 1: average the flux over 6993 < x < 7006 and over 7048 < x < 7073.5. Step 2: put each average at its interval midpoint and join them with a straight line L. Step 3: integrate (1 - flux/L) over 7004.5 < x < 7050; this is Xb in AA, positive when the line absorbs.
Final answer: 1.5 AA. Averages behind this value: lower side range 7.88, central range 7.53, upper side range 7.67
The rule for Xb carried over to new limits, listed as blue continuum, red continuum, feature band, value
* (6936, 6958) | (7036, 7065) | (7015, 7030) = 0.5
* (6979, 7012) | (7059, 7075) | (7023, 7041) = 1.2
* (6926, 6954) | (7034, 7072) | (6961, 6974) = -1.3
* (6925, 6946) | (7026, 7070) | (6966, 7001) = -2.3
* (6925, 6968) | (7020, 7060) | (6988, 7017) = -1.2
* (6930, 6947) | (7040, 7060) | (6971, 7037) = 0.0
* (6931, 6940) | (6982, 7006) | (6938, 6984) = -0.6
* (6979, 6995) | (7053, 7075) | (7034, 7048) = 0.2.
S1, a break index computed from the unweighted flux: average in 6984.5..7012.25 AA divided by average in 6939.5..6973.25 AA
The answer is 1.0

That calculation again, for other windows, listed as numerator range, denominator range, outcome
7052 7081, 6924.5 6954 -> 1.03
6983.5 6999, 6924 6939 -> 1.07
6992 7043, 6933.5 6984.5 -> 0.97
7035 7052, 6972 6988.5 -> 1.00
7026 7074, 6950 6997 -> 0.95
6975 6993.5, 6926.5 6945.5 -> 1.04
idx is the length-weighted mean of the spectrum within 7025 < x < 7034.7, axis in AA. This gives 7.09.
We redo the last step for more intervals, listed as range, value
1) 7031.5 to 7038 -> 7.02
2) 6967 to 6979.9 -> 8.13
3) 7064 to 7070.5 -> 7.49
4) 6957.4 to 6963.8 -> 7.79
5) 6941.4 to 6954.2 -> 7.42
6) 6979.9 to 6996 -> 7.86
